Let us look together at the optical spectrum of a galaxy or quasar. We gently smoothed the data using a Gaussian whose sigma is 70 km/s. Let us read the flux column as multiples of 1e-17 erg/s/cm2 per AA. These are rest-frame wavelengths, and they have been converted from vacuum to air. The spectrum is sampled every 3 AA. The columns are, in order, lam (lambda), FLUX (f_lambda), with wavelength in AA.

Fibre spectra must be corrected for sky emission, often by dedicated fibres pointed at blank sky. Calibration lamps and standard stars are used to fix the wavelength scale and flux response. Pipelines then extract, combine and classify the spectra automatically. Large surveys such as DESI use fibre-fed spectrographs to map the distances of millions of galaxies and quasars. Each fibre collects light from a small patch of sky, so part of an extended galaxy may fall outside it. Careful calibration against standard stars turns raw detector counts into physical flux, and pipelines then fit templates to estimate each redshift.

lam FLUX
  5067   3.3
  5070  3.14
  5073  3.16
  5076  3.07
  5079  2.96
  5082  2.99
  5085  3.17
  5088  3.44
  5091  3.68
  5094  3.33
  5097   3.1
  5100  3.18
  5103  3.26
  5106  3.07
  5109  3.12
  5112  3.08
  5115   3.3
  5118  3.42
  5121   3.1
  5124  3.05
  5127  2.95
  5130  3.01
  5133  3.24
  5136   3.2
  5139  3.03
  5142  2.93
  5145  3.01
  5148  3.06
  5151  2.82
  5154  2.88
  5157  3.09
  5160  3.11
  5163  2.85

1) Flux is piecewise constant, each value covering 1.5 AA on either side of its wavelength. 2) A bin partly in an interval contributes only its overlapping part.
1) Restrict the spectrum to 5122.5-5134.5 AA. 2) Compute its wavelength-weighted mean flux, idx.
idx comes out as 3.06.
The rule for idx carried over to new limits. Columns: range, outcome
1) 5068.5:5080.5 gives 3.08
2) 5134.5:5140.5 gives 3.12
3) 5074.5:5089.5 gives 3.13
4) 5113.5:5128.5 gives 3.16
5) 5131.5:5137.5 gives 3.22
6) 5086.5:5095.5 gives 3.48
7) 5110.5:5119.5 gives 3.27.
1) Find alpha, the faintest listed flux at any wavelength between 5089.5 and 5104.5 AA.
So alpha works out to 3.1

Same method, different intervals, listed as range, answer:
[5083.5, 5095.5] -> 3.17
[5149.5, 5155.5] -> 2.82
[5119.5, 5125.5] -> 3.05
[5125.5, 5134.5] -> 2.95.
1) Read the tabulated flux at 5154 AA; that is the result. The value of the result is 2.88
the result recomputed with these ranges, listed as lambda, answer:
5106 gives 3.07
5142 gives 2.93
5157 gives 3.09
